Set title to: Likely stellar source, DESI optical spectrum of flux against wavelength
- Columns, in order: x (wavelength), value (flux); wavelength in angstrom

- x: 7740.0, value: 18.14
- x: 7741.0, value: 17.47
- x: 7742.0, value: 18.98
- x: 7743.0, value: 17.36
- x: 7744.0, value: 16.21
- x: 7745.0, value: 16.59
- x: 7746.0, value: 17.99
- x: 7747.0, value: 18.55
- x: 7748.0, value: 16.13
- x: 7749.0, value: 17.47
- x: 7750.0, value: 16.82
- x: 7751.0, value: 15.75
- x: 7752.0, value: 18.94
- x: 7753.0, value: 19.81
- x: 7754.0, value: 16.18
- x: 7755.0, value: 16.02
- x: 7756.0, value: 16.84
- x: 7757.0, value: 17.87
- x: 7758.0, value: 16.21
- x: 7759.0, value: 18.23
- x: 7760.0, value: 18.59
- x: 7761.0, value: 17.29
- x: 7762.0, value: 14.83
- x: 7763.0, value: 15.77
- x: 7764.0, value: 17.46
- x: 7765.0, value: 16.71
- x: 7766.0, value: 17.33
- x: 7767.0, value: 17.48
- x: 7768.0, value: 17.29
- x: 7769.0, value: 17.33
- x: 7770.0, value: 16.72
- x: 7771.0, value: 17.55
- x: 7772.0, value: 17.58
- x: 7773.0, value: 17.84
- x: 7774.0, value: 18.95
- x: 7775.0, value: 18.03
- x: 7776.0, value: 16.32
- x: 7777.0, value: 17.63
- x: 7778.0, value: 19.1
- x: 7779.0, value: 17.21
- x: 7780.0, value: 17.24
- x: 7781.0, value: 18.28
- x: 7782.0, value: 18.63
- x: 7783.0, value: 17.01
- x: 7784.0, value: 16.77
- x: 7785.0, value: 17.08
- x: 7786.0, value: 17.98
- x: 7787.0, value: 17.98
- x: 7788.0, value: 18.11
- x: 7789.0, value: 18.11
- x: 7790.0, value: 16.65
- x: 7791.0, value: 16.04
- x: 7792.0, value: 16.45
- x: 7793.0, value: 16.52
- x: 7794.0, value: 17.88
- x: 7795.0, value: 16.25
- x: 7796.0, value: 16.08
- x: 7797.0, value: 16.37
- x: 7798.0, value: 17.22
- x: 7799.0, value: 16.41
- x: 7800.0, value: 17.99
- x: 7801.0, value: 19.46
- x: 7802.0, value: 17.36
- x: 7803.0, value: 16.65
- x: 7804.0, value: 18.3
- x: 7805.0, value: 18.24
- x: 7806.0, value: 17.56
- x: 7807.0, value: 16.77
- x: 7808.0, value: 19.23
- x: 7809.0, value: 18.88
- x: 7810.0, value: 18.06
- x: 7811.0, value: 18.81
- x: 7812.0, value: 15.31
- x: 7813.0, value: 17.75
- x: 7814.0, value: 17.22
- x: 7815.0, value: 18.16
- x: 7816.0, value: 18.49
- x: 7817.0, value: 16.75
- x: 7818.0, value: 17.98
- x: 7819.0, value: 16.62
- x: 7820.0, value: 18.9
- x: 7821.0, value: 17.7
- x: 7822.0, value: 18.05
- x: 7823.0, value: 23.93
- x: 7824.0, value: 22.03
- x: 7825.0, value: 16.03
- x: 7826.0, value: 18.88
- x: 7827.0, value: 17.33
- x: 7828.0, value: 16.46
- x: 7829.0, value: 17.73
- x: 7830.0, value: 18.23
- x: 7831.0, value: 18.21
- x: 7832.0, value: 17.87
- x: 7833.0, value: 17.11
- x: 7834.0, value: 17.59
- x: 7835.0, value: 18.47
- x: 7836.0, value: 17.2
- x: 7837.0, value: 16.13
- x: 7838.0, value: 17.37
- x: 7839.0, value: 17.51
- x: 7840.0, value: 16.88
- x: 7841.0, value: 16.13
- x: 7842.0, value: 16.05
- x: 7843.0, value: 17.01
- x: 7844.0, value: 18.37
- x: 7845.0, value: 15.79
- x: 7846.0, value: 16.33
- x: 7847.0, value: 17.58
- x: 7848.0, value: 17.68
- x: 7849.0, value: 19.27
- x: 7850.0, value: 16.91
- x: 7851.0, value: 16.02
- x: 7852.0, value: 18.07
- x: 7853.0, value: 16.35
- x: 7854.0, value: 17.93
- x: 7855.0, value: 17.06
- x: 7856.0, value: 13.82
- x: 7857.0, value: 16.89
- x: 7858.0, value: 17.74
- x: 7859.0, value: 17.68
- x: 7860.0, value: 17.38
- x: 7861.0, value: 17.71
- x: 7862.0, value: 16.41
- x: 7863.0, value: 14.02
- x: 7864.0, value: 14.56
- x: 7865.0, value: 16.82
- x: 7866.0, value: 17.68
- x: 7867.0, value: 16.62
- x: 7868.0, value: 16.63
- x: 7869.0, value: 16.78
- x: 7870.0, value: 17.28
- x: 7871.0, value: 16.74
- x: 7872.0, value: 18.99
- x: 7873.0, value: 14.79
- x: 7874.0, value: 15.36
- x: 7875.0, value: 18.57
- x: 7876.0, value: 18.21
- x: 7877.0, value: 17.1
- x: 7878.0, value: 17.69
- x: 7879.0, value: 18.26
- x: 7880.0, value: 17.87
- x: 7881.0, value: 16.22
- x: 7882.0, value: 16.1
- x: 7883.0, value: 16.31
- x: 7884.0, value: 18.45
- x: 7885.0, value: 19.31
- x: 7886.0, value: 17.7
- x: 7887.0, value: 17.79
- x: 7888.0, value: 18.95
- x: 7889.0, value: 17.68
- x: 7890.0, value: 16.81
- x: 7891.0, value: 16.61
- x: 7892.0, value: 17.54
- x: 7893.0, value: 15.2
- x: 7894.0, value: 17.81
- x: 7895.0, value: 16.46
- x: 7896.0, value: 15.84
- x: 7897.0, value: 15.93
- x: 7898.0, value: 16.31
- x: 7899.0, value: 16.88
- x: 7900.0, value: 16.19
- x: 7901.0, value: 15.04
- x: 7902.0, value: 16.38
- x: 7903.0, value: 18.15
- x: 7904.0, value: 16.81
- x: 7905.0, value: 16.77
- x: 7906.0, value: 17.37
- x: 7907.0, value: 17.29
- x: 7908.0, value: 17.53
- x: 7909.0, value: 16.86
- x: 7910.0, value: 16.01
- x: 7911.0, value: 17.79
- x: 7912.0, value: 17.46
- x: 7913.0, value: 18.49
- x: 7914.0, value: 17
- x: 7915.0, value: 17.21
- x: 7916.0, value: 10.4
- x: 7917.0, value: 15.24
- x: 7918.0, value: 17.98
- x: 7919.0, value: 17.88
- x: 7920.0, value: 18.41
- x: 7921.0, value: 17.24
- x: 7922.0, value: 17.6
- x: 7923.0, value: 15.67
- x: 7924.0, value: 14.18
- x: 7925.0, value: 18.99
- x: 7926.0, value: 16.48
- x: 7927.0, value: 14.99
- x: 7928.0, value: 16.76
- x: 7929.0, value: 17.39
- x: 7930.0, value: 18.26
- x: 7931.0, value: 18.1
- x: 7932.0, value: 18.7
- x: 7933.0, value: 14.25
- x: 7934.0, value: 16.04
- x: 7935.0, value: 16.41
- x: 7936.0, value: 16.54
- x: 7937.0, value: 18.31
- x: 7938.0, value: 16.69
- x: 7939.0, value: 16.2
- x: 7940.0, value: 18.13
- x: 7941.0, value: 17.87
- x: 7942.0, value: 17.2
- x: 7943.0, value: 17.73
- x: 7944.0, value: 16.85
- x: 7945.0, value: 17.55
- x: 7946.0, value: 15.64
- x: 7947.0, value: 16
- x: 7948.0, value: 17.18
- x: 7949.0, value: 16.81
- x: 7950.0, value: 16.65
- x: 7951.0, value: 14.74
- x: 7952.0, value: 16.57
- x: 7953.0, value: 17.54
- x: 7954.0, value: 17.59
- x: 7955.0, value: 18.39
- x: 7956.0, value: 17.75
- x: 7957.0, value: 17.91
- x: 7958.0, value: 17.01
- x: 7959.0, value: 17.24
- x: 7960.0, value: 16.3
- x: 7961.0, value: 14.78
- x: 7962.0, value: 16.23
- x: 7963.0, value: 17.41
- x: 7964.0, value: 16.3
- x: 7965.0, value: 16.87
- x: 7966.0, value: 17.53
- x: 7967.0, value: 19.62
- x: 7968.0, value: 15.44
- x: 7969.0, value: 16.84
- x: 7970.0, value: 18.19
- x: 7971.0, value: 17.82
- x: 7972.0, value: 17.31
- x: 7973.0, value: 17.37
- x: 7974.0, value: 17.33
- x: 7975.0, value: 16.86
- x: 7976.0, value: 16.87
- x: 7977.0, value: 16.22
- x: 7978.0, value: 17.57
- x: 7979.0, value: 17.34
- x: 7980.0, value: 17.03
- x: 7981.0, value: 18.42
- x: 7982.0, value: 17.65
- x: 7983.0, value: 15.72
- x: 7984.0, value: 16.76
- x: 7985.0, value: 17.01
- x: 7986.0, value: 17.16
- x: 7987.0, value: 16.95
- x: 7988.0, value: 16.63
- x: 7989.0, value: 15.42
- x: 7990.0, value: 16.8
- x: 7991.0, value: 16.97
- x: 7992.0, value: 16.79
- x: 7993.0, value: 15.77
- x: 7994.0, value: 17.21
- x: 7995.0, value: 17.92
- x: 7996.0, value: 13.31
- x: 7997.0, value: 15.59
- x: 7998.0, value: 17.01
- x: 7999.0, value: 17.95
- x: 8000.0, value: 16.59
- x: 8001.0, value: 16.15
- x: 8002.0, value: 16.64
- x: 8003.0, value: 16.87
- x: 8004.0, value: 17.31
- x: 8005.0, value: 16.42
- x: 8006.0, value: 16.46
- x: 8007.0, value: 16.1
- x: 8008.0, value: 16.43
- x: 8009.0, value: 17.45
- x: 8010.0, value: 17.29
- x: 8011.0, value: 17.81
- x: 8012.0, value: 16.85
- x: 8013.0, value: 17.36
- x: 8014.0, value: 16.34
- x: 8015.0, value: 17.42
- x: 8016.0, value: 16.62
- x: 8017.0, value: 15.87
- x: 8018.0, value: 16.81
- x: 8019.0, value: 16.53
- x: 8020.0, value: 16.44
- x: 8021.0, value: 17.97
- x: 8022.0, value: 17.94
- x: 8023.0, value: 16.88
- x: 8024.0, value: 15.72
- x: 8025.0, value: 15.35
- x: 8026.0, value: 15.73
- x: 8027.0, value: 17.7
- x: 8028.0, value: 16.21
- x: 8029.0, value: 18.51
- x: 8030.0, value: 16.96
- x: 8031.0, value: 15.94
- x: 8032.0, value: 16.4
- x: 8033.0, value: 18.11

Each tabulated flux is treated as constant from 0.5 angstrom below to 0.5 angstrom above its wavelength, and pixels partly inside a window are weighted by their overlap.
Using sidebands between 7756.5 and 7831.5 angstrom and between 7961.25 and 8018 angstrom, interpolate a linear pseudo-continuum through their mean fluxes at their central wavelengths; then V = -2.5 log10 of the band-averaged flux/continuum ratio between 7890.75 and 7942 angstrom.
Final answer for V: 0.02 mag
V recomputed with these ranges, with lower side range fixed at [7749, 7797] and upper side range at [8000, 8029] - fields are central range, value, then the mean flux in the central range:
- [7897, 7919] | 0.02 mag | 16.6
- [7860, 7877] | 0.02 mag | 16.7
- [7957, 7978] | -0.01 mag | 17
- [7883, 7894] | -0.03 mag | 17.6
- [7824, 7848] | -0.01 mag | 17.3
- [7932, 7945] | 0.00 mag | 16.9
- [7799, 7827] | -0.06 mag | 18.1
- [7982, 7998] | 0.02 mag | 16.5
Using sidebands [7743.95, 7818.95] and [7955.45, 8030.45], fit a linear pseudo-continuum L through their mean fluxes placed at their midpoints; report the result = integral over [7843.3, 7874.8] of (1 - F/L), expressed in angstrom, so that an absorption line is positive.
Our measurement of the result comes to 0.7 angstrom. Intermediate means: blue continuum 17.4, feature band 16.8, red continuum 16.9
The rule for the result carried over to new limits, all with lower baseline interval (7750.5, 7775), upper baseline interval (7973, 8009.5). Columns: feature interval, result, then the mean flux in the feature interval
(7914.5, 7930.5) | 0.3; 16.5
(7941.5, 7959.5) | -0.2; 17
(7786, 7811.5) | -0.4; 17.5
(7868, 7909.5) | -0.2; 17.1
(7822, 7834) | -0.9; 18.5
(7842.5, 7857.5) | 0.1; 17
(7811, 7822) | -0.3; 17.6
